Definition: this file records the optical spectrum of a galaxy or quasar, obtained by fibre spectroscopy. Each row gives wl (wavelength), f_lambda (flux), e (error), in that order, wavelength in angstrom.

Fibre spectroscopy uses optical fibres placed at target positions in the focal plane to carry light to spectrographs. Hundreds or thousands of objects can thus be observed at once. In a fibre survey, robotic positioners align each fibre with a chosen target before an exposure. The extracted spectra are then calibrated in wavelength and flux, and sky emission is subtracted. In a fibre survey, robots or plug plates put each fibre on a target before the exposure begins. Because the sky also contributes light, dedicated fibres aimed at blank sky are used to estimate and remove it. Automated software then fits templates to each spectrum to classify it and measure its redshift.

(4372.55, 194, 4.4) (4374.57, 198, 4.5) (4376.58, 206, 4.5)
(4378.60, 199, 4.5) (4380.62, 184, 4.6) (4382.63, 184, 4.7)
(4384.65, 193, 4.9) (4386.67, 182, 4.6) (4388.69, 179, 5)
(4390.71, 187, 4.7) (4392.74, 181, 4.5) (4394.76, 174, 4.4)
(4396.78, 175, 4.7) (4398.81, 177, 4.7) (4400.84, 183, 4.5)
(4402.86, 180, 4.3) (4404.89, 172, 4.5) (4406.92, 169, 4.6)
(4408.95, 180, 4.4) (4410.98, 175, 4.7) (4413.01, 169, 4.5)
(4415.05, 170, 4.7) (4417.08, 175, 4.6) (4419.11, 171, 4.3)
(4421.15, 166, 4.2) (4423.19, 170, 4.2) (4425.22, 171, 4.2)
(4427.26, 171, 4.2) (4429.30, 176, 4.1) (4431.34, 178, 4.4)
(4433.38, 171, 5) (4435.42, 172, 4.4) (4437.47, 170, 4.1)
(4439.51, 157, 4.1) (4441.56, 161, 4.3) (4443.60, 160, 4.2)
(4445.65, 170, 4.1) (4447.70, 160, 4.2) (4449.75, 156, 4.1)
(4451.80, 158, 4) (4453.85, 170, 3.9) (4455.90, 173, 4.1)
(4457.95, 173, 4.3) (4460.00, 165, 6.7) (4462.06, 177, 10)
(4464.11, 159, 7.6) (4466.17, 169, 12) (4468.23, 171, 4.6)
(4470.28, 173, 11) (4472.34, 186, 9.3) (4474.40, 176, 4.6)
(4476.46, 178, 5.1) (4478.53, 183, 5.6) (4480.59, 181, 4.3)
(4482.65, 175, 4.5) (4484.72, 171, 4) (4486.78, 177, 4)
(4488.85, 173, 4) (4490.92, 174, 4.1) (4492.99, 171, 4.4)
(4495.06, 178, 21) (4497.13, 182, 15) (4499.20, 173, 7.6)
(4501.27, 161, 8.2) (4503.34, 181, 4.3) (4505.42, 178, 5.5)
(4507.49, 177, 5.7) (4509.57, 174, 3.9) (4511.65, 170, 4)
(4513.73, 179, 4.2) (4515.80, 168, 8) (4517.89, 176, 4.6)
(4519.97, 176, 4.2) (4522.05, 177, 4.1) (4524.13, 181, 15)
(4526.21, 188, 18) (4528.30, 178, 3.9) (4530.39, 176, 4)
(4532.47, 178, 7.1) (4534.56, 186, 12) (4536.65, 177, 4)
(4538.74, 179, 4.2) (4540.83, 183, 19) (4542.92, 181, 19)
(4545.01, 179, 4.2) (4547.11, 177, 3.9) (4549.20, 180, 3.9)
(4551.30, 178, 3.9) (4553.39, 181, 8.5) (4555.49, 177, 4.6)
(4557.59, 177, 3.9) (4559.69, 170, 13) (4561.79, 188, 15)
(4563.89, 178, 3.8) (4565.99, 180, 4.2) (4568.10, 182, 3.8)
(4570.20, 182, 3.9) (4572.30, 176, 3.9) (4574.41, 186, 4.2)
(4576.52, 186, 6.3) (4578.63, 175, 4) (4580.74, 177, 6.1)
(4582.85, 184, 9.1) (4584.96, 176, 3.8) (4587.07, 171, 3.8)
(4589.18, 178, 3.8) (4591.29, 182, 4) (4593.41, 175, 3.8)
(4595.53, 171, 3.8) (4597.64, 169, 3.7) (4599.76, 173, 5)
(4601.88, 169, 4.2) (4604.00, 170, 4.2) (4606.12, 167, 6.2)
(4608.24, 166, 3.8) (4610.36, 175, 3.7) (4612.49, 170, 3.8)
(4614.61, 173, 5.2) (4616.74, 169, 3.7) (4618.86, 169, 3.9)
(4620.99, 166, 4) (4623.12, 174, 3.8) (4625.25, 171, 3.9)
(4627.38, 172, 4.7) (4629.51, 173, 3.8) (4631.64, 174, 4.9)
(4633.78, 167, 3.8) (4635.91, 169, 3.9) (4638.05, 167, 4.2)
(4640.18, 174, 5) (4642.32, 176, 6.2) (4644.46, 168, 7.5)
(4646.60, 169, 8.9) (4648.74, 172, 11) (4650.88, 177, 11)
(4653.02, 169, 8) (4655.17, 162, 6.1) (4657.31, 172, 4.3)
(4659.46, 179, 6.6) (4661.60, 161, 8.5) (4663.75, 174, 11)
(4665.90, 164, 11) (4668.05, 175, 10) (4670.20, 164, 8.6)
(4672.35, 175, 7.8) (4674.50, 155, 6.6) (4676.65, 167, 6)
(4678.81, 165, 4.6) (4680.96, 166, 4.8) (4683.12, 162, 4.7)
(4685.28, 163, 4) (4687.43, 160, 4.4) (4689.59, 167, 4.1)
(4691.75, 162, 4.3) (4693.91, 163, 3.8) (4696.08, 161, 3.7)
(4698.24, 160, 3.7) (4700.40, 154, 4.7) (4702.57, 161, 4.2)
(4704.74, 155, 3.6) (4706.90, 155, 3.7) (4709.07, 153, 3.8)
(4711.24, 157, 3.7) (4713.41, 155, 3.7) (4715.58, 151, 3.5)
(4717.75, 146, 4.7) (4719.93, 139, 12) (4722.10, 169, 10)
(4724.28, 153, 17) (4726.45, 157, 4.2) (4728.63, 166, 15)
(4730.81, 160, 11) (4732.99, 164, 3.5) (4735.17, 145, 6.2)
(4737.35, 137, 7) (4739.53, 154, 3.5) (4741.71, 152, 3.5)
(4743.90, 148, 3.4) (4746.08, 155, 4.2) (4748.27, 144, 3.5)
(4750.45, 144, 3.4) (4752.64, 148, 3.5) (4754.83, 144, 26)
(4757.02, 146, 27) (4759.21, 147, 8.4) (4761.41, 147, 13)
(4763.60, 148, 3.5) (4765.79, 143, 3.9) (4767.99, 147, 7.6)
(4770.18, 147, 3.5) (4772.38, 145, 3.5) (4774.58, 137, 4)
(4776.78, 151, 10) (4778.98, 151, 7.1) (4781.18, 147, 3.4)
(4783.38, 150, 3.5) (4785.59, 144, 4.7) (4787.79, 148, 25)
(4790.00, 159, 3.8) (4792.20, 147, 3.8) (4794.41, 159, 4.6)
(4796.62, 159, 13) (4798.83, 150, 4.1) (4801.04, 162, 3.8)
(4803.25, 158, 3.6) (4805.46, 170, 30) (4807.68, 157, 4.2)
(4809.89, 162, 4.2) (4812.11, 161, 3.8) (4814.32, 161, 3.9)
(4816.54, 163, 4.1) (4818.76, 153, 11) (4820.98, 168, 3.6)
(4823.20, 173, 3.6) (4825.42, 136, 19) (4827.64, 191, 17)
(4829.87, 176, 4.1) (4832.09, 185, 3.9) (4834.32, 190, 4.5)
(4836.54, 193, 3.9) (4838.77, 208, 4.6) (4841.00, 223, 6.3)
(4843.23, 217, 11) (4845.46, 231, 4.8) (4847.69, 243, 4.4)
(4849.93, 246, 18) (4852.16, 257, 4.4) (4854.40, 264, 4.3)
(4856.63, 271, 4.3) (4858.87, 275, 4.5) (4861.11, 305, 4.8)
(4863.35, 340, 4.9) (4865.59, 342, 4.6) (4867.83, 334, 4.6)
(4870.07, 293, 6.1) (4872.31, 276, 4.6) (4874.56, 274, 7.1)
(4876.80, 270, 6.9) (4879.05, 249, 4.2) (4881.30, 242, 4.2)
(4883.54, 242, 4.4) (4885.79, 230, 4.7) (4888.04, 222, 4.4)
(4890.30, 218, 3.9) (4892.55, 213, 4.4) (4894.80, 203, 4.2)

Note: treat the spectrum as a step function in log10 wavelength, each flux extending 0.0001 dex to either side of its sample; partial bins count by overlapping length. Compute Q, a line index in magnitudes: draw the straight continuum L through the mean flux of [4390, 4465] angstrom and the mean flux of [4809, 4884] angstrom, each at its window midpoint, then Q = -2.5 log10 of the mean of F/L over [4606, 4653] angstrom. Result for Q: 0.17 mag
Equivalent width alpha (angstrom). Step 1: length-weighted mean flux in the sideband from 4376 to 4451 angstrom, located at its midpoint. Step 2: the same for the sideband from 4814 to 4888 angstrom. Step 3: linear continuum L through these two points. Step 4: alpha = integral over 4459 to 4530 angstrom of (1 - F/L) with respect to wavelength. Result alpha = 4.0 angstrom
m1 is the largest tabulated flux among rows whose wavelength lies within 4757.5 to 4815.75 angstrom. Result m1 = 170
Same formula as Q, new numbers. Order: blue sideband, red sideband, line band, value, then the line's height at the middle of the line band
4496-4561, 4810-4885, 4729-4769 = 0.40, 215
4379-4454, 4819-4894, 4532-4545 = 0.06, 191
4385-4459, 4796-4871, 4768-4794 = 0.37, 207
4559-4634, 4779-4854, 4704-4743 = 0.15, 176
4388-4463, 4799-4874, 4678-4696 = 0.22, 201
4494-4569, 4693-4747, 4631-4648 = -0.04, 165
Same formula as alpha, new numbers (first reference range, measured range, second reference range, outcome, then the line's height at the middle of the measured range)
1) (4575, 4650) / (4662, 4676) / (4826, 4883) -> 1.71 angstrom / 191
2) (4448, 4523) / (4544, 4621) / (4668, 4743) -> -4.27 angstrom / 167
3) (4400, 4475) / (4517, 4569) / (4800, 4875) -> 1.09 angstrom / 183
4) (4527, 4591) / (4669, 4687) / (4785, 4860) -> 1.82 angstrom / 183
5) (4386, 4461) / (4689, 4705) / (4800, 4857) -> 2.16 angstrom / 185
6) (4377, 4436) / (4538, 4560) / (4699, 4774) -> -1.68 angstrom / 166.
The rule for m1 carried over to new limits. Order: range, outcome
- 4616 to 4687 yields 179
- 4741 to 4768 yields 155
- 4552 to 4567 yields 188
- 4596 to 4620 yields 175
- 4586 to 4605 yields 182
